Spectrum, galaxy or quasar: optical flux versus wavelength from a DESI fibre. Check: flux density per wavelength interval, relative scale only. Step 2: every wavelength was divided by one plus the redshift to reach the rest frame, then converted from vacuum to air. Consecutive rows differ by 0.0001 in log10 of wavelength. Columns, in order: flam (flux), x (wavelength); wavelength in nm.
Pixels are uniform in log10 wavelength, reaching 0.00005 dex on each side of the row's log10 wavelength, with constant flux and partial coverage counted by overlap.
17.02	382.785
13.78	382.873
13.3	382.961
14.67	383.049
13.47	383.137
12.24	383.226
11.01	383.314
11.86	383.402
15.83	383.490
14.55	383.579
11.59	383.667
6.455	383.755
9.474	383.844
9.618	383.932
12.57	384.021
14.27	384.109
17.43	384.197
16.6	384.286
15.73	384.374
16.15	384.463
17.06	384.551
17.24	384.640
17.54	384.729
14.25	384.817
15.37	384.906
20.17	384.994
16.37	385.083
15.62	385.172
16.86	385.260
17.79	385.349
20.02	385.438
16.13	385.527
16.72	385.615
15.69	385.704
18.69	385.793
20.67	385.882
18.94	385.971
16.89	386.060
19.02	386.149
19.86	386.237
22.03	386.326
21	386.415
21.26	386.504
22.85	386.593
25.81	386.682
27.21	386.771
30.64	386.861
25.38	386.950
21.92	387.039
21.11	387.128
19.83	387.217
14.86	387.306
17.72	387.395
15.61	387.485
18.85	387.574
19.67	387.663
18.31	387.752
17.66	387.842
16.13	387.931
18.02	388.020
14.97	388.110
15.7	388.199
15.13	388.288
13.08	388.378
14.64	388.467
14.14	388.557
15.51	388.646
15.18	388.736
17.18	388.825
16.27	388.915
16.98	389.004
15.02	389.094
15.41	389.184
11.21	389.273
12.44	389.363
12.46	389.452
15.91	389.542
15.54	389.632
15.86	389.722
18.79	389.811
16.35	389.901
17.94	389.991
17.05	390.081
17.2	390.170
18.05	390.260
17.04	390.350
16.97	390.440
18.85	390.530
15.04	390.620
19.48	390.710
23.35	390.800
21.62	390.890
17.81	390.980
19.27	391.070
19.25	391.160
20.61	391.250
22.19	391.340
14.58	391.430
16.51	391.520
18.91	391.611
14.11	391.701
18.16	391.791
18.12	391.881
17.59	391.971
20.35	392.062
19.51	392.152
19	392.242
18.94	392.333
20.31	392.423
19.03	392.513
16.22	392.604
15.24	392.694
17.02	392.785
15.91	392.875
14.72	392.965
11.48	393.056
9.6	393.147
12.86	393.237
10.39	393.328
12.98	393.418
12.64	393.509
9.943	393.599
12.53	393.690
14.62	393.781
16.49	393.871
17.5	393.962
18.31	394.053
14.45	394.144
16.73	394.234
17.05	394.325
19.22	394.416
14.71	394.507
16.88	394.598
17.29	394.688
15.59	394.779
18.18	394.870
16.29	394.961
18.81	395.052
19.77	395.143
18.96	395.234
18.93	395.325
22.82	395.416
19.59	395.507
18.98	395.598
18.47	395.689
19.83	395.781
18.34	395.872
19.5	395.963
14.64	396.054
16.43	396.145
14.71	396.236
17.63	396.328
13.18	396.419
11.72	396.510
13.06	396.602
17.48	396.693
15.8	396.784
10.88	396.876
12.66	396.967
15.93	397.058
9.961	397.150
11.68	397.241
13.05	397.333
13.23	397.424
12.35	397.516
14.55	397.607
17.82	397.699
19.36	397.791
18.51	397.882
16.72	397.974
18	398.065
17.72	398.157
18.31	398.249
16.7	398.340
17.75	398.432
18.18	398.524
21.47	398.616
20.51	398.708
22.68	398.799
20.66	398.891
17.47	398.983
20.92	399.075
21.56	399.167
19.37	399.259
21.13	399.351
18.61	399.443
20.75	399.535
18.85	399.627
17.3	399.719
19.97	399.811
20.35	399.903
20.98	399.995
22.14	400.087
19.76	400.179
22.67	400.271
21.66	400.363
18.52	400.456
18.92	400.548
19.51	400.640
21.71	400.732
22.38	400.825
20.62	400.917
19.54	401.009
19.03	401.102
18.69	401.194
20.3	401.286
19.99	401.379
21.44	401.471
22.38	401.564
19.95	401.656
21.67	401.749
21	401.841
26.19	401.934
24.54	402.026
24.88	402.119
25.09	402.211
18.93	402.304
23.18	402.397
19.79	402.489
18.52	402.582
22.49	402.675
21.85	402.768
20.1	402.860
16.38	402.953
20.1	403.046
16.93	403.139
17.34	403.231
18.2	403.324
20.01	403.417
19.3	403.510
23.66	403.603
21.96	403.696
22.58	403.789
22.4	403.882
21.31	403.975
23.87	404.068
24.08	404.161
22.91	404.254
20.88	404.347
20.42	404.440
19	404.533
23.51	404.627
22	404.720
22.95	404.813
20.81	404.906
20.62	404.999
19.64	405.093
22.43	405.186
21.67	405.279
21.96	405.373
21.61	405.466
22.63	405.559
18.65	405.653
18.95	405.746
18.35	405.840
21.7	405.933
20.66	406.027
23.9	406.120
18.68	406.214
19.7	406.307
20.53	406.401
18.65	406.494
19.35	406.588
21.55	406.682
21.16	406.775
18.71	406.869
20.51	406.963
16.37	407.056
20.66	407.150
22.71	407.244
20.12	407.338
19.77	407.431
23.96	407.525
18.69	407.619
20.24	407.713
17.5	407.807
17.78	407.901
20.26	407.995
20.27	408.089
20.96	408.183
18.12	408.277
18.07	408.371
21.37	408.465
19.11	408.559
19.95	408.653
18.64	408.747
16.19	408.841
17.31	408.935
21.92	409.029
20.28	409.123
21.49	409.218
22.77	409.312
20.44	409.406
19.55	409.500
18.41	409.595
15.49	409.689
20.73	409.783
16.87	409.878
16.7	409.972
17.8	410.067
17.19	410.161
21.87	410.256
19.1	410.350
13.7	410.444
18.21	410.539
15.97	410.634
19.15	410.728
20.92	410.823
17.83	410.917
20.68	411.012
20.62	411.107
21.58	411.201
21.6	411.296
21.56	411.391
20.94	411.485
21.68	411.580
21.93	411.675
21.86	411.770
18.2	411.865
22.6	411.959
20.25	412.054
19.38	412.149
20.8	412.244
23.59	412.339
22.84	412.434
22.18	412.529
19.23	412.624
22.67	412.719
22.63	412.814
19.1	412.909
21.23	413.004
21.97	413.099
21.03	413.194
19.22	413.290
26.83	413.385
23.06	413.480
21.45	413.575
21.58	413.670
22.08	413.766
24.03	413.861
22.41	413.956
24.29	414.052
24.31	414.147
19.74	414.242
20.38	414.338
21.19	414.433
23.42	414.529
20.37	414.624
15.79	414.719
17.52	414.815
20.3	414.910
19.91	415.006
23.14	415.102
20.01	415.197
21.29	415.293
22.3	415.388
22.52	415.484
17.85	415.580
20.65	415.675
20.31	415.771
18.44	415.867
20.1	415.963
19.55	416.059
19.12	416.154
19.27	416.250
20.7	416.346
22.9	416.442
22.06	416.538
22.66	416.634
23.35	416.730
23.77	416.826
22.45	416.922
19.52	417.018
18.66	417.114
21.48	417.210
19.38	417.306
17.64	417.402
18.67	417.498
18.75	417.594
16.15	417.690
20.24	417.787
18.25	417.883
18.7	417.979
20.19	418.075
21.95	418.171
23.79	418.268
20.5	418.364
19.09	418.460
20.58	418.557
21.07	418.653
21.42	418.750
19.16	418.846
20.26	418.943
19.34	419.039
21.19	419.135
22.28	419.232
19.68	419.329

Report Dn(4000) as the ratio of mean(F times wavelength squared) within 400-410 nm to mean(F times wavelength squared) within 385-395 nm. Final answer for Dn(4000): 1.3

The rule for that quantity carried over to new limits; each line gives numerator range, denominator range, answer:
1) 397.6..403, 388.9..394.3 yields 1.28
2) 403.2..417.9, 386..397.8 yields 1.32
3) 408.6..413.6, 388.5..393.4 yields 1.33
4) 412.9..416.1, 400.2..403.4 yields 1.09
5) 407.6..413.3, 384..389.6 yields 1.27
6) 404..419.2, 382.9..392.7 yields 1.34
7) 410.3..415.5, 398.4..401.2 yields 1.11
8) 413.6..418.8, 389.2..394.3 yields 1.41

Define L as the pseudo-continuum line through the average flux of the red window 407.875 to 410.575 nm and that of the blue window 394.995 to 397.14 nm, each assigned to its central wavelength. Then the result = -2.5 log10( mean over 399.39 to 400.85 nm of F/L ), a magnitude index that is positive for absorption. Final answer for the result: -0.16 mag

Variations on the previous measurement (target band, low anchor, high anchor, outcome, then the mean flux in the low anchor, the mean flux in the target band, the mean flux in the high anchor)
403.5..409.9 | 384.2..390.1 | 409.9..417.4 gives -0.03 mag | 17.7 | 20.4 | 20.7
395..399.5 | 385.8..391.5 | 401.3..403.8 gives 0.16 mag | 18.2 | 17.3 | 21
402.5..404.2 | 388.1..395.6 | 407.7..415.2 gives -0.10 mag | 16.6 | 20.6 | 20.3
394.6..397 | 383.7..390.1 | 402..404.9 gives 0.14 mag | 17.2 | 16.9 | 21.2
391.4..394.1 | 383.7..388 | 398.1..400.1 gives 0.19 mag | 18.1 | 15.8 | 19.6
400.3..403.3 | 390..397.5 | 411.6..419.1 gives -0.14 mag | 16.6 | 20.7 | 20.9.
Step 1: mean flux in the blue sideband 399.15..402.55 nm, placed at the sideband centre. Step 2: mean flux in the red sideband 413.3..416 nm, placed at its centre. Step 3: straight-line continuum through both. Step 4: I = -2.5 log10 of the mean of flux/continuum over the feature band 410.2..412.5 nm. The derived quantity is 0.05 mag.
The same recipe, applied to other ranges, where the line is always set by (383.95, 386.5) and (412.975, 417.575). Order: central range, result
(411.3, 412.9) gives -0.04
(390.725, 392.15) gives -0.04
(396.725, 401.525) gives 0.04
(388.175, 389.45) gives 0.20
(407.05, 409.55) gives 0.02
